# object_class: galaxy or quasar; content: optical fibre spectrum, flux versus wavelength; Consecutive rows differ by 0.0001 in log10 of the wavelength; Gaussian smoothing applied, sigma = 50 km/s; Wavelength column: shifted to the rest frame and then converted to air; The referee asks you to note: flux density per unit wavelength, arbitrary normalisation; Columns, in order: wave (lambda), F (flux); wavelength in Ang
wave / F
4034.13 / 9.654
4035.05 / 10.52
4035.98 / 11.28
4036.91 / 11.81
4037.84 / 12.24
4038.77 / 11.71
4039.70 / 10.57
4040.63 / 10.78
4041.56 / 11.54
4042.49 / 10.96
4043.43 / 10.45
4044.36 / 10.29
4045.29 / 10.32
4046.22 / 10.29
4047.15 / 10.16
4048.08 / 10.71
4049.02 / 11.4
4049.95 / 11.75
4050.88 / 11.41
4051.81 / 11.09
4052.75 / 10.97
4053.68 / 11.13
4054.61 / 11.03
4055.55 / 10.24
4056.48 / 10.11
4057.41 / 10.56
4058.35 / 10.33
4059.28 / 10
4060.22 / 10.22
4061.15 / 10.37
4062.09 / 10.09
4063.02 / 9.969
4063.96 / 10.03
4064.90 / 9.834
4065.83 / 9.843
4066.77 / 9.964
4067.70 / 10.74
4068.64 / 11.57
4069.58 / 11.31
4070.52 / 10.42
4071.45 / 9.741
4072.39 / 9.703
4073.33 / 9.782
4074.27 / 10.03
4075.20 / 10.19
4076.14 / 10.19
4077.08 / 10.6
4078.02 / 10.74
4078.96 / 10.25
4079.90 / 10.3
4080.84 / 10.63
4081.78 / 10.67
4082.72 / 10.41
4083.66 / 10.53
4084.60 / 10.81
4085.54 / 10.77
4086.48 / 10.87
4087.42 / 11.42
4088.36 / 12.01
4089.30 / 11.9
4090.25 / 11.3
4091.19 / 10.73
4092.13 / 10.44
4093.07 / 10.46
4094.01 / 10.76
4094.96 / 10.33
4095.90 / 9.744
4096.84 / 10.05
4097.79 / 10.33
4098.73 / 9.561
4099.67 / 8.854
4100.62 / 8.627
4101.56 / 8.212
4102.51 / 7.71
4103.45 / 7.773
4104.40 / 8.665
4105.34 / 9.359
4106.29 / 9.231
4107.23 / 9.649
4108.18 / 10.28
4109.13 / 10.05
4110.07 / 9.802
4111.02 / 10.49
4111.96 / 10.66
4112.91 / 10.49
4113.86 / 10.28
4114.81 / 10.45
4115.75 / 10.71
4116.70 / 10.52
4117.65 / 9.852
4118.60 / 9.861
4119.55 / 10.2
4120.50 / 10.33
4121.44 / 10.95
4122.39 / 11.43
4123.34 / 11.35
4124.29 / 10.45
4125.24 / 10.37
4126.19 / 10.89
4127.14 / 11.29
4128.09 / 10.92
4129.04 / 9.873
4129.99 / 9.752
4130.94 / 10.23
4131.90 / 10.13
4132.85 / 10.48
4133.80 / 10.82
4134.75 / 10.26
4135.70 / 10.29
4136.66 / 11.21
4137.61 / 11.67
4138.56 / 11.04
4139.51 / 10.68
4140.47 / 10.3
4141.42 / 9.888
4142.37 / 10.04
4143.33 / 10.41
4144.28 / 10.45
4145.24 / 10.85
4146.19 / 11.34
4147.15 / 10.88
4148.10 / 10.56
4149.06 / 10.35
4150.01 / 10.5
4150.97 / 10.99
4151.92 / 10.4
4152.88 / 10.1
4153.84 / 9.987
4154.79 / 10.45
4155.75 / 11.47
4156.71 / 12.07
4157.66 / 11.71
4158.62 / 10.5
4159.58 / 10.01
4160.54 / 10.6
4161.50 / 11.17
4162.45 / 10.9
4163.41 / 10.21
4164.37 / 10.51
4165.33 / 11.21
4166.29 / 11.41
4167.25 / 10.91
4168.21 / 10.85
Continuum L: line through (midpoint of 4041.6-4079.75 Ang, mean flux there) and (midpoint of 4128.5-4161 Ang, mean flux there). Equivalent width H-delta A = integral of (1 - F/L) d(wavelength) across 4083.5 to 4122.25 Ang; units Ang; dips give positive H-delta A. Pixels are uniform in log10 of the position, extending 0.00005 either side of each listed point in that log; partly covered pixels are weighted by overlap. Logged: 1.5 Ang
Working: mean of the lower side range 10.5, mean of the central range 10.1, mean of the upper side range 10.6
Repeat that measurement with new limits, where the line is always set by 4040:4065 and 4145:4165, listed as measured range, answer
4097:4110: 1.9 Ang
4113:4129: 0.2 Ang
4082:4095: -0.3 Ang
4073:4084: 0.3 Ang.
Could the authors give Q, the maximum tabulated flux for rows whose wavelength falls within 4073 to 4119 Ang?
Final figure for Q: 12.01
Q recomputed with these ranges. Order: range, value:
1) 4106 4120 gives 10.71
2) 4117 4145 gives 11.67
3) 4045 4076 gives 11.75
